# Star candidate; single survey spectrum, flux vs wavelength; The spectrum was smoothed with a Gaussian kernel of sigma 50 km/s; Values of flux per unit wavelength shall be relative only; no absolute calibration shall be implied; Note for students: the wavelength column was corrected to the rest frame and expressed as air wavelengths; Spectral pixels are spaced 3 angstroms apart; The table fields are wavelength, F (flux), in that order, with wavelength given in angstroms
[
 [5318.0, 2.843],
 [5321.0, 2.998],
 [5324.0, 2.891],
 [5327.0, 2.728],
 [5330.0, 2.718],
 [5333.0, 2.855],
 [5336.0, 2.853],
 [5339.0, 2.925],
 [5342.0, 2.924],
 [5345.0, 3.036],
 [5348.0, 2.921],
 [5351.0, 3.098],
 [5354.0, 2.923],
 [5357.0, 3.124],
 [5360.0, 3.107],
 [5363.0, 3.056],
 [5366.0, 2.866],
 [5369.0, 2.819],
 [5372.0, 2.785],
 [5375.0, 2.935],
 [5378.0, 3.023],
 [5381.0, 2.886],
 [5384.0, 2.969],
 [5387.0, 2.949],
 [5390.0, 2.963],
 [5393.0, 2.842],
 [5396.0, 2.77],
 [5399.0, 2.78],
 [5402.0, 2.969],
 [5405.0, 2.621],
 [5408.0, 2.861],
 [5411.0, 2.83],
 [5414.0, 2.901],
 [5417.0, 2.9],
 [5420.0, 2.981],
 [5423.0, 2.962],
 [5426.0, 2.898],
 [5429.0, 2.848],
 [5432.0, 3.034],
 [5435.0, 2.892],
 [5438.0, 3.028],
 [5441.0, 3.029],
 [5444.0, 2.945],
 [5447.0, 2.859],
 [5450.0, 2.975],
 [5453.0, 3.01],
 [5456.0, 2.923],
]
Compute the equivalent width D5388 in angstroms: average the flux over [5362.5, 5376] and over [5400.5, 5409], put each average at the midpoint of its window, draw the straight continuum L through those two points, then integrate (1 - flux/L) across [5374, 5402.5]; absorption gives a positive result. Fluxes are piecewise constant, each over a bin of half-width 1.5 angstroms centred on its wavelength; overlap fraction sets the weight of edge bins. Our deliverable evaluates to -0.6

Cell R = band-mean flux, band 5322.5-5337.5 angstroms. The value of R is 2.81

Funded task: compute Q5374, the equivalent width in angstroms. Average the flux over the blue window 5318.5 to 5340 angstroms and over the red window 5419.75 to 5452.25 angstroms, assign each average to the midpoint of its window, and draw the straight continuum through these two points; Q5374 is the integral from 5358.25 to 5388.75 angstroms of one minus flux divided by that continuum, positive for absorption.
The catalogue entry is -0.5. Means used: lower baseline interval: 2.85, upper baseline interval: 2.95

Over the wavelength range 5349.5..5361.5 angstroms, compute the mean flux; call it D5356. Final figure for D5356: 3.06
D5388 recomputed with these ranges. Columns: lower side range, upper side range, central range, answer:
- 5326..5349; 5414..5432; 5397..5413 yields 0.6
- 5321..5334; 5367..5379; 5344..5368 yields -1.3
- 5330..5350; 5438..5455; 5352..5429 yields 0.7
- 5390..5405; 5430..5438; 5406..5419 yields 0.1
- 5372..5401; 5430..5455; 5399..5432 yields 0.6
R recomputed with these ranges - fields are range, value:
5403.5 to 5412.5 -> 2.77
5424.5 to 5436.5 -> 2.92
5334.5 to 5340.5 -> 2.89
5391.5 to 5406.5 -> 2.8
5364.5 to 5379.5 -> 2.89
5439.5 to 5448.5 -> 2.94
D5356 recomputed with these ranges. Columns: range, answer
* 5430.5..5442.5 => 3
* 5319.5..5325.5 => 2.94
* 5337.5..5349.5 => 2.95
